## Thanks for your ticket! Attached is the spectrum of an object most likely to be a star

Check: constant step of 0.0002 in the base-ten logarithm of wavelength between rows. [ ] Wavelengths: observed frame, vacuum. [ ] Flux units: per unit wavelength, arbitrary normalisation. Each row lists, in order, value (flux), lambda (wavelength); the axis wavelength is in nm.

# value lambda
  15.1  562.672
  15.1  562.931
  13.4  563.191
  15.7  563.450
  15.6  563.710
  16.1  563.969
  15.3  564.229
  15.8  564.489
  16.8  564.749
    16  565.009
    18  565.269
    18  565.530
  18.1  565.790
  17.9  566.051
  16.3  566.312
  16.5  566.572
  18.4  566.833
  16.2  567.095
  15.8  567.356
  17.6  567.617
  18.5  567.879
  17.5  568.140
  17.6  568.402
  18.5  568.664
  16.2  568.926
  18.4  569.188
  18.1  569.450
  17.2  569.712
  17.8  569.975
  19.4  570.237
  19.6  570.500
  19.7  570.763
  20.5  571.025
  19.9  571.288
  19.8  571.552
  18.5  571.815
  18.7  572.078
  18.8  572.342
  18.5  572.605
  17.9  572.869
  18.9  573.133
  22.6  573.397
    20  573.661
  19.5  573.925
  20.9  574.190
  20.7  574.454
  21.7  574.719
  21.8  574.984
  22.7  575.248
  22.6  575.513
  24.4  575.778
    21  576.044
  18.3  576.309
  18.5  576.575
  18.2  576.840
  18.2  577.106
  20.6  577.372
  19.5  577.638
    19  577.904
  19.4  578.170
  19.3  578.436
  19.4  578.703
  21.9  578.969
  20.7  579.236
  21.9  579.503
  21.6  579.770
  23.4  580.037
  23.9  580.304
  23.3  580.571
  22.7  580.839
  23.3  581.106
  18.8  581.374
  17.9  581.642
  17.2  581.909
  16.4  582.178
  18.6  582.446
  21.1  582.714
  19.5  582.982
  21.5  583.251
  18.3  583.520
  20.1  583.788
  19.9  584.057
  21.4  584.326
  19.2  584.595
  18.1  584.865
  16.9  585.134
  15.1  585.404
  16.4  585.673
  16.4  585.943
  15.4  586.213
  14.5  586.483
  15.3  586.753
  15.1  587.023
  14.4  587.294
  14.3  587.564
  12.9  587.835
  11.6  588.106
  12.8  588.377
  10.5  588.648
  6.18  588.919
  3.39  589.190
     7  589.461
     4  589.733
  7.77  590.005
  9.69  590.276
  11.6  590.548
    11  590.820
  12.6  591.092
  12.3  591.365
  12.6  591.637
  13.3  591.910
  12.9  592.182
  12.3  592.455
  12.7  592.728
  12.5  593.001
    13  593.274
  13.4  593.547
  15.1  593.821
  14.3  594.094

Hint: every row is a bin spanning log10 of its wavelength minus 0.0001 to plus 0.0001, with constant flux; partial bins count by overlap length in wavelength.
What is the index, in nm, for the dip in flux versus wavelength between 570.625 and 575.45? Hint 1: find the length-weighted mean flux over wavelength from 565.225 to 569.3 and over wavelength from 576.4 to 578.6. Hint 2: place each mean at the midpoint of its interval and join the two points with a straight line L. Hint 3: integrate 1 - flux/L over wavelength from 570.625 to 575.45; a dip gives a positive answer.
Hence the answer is -0.45 nm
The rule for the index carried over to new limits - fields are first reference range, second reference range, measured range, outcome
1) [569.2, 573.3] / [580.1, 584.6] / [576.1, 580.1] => -0.04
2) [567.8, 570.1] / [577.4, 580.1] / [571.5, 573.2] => 0.00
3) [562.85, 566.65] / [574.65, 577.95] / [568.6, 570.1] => 0.03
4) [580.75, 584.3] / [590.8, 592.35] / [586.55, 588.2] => 0.19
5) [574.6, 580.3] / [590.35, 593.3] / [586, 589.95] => 0.94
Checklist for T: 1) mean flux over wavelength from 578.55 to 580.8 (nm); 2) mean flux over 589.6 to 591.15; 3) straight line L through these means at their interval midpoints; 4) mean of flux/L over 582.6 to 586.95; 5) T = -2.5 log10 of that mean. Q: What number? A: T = -0.13 mag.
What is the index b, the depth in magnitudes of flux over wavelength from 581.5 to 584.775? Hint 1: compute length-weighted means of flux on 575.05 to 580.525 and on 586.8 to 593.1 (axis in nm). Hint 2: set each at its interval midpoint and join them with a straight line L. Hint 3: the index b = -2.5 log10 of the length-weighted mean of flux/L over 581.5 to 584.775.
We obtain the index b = -0.17 mag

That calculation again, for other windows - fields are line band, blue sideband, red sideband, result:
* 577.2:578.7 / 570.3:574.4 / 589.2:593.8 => -0.14 mag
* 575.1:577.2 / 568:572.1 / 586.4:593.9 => -0.24 mag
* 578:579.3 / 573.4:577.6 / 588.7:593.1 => -0.09 mag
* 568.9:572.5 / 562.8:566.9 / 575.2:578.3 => -0.03 mag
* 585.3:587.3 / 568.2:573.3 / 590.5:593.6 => -0.09 mag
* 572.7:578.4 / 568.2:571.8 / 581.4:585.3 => -0.08 mag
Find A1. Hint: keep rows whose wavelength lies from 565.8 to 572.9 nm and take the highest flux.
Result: 20.5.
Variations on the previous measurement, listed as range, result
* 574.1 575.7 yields 22.7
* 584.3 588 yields 21.4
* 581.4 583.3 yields 21.5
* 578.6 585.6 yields 23.9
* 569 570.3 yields 19.4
